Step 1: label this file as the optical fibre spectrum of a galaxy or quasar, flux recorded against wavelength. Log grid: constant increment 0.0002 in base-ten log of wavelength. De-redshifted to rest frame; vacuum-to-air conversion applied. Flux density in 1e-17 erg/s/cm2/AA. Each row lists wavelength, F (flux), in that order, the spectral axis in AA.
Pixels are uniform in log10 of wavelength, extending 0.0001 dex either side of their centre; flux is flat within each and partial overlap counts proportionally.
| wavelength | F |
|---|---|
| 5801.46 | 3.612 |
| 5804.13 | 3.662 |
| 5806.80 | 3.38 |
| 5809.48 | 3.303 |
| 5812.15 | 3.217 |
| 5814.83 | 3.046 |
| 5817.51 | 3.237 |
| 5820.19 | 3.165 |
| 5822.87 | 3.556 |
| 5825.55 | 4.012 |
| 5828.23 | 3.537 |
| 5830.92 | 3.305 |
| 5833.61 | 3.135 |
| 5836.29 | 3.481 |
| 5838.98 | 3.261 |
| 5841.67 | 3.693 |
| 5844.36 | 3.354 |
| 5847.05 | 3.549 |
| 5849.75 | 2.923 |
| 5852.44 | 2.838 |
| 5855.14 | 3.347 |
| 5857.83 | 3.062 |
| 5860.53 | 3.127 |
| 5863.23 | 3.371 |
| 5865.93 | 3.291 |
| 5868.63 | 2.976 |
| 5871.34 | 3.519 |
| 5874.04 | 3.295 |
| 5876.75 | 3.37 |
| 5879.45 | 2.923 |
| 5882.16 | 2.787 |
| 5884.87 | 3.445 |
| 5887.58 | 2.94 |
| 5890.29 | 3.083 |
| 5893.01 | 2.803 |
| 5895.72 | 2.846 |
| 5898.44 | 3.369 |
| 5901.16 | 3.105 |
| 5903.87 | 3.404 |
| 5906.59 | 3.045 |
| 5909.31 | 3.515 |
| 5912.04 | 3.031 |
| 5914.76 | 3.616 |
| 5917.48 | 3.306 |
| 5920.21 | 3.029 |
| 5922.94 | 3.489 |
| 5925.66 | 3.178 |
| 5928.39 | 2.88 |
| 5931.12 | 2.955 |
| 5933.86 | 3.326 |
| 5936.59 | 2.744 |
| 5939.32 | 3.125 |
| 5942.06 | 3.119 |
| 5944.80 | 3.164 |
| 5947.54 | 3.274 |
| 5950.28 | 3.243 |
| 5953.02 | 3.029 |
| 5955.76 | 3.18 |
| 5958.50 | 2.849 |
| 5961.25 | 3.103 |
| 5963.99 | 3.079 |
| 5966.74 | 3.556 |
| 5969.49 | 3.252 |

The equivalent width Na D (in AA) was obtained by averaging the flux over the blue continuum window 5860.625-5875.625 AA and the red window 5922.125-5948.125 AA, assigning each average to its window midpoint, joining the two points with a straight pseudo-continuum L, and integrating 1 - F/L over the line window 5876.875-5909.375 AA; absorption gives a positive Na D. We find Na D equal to 1.2 AA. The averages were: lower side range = 3.28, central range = 3.1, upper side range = 3.11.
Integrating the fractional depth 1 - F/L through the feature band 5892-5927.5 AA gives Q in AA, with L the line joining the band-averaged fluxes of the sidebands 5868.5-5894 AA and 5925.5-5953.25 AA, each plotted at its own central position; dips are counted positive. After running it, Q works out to -1.2 AA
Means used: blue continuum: 3.12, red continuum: 3.09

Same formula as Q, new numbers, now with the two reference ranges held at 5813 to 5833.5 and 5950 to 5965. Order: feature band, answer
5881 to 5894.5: 0.9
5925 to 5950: 0.2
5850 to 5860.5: 0.8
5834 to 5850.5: -0.2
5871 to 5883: 0.3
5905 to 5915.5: -0.3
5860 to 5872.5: 0.1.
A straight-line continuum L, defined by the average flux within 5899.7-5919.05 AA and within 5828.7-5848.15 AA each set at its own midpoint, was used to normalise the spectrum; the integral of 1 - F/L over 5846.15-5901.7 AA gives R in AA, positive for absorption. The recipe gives 3.4 AA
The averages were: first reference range 3.4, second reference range 3.29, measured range 3.14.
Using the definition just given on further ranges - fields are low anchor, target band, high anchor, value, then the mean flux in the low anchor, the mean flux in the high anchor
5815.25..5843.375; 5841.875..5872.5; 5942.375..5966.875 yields 1.2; 3.42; 3.14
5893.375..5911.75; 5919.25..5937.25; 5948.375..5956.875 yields 0.4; 3.18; 3.16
